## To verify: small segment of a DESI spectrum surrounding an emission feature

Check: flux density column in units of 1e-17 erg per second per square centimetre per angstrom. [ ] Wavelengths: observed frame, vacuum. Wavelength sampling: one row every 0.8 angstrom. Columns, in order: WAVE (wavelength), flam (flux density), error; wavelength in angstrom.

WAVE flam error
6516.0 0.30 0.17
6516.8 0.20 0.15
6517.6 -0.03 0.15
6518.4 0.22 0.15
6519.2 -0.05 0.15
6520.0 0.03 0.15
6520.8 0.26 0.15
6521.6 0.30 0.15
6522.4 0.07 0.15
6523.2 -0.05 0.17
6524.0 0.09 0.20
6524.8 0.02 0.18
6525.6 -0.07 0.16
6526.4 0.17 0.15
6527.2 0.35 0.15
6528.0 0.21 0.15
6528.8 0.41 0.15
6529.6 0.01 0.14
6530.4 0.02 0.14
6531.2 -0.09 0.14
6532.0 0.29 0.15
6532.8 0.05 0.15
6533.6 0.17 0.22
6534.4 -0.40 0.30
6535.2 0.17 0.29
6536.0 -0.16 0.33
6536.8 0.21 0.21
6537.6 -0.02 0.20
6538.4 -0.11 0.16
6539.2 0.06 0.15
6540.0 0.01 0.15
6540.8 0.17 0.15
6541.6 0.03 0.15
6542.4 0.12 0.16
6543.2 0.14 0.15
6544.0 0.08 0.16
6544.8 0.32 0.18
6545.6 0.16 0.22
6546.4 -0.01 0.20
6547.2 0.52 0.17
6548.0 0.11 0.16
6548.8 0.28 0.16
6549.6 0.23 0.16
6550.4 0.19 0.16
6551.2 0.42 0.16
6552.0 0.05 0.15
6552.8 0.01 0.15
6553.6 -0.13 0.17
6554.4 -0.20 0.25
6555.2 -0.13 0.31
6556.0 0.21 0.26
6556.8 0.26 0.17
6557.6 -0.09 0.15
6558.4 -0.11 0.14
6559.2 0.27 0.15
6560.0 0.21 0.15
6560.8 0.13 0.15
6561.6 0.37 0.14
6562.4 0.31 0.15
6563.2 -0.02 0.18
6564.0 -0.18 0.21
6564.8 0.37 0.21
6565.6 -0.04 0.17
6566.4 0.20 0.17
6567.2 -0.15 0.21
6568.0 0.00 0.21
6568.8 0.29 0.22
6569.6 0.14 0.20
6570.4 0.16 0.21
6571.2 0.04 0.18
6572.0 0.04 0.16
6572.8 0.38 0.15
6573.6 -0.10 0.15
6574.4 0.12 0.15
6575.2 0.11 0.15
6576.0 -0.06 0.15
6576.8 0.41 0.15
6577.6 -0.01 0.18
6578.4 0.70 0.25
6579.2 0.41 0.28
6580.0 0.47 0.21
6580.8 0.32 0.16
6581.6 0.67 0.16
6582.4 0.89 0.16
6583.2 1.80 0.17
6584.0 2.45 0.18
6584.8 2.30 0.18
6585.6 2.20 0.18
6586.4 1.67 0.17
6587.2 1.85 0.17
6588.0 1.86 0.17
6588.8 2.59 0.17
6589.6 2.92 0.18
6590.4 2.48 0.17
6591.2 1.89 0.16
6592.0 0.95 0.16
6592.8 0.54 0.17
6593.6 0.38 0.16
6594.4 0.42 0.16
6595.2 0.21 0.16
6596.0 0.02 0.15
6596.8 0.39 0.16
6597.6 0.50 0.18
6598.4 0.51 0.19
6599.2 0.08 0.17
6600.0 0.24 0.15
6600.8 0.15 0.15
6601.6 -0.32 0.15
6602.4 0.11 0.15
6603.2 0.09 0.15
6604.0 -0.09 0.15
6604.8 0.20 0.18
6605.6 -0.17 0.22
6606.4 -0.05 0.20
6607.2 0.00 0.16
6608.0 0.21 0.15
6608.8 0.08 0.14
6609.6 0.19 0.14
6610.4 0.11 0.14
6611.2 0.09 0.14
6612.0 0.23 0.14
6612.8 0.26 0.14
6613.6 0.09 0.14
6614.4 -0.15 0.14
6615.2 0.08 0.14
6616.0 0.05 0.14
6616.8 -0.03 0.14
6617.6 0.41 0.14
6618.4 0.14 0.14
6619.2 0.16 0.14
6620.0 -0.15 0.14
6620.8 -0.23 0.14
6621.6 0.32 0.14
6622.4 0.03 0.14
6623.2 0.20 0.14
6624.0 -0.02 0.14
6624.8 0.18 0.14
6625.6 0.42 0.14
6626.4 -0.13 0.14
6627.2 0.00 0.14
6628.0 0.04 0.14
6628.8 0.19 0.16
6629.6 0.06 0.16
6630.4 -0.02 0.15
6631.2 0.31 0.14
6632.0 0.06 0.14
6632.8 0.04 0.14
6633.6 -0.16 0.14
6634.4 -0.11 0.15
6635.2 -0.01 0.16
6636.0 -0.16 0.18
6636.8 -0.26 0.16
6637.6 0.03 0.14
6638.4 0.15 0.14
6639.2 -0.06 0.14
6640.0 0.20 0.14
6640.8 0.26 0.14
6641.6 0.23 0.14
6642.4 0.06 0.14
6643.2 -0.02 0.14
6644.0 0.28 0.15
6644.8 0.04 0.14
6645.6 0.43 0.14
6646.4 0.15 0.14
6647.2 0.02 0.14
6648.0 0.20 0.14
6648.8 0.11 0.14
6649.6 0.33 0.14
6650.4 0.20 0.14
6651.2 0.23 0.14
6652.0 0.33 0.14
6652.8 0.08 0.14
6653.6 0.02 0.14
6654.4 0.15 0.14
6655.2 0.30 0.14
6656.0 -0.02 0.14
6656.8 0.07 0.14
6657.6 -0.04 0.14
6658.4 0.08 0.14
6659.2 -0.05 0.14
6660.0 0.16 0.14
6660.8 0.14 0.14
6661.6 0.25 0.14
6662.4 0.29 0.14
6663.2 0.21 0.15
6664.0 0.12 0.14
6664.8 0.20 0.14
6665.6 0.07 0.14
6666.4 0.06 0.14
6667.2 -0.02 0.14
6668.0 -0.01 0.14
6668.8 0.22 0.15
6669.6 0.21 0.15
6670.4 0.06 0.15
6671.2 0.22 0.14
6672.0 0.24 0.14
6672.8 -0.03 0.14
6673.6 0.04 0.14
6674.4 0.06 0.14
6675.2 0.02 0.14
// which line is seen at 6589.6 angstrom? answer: [O II] 3727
